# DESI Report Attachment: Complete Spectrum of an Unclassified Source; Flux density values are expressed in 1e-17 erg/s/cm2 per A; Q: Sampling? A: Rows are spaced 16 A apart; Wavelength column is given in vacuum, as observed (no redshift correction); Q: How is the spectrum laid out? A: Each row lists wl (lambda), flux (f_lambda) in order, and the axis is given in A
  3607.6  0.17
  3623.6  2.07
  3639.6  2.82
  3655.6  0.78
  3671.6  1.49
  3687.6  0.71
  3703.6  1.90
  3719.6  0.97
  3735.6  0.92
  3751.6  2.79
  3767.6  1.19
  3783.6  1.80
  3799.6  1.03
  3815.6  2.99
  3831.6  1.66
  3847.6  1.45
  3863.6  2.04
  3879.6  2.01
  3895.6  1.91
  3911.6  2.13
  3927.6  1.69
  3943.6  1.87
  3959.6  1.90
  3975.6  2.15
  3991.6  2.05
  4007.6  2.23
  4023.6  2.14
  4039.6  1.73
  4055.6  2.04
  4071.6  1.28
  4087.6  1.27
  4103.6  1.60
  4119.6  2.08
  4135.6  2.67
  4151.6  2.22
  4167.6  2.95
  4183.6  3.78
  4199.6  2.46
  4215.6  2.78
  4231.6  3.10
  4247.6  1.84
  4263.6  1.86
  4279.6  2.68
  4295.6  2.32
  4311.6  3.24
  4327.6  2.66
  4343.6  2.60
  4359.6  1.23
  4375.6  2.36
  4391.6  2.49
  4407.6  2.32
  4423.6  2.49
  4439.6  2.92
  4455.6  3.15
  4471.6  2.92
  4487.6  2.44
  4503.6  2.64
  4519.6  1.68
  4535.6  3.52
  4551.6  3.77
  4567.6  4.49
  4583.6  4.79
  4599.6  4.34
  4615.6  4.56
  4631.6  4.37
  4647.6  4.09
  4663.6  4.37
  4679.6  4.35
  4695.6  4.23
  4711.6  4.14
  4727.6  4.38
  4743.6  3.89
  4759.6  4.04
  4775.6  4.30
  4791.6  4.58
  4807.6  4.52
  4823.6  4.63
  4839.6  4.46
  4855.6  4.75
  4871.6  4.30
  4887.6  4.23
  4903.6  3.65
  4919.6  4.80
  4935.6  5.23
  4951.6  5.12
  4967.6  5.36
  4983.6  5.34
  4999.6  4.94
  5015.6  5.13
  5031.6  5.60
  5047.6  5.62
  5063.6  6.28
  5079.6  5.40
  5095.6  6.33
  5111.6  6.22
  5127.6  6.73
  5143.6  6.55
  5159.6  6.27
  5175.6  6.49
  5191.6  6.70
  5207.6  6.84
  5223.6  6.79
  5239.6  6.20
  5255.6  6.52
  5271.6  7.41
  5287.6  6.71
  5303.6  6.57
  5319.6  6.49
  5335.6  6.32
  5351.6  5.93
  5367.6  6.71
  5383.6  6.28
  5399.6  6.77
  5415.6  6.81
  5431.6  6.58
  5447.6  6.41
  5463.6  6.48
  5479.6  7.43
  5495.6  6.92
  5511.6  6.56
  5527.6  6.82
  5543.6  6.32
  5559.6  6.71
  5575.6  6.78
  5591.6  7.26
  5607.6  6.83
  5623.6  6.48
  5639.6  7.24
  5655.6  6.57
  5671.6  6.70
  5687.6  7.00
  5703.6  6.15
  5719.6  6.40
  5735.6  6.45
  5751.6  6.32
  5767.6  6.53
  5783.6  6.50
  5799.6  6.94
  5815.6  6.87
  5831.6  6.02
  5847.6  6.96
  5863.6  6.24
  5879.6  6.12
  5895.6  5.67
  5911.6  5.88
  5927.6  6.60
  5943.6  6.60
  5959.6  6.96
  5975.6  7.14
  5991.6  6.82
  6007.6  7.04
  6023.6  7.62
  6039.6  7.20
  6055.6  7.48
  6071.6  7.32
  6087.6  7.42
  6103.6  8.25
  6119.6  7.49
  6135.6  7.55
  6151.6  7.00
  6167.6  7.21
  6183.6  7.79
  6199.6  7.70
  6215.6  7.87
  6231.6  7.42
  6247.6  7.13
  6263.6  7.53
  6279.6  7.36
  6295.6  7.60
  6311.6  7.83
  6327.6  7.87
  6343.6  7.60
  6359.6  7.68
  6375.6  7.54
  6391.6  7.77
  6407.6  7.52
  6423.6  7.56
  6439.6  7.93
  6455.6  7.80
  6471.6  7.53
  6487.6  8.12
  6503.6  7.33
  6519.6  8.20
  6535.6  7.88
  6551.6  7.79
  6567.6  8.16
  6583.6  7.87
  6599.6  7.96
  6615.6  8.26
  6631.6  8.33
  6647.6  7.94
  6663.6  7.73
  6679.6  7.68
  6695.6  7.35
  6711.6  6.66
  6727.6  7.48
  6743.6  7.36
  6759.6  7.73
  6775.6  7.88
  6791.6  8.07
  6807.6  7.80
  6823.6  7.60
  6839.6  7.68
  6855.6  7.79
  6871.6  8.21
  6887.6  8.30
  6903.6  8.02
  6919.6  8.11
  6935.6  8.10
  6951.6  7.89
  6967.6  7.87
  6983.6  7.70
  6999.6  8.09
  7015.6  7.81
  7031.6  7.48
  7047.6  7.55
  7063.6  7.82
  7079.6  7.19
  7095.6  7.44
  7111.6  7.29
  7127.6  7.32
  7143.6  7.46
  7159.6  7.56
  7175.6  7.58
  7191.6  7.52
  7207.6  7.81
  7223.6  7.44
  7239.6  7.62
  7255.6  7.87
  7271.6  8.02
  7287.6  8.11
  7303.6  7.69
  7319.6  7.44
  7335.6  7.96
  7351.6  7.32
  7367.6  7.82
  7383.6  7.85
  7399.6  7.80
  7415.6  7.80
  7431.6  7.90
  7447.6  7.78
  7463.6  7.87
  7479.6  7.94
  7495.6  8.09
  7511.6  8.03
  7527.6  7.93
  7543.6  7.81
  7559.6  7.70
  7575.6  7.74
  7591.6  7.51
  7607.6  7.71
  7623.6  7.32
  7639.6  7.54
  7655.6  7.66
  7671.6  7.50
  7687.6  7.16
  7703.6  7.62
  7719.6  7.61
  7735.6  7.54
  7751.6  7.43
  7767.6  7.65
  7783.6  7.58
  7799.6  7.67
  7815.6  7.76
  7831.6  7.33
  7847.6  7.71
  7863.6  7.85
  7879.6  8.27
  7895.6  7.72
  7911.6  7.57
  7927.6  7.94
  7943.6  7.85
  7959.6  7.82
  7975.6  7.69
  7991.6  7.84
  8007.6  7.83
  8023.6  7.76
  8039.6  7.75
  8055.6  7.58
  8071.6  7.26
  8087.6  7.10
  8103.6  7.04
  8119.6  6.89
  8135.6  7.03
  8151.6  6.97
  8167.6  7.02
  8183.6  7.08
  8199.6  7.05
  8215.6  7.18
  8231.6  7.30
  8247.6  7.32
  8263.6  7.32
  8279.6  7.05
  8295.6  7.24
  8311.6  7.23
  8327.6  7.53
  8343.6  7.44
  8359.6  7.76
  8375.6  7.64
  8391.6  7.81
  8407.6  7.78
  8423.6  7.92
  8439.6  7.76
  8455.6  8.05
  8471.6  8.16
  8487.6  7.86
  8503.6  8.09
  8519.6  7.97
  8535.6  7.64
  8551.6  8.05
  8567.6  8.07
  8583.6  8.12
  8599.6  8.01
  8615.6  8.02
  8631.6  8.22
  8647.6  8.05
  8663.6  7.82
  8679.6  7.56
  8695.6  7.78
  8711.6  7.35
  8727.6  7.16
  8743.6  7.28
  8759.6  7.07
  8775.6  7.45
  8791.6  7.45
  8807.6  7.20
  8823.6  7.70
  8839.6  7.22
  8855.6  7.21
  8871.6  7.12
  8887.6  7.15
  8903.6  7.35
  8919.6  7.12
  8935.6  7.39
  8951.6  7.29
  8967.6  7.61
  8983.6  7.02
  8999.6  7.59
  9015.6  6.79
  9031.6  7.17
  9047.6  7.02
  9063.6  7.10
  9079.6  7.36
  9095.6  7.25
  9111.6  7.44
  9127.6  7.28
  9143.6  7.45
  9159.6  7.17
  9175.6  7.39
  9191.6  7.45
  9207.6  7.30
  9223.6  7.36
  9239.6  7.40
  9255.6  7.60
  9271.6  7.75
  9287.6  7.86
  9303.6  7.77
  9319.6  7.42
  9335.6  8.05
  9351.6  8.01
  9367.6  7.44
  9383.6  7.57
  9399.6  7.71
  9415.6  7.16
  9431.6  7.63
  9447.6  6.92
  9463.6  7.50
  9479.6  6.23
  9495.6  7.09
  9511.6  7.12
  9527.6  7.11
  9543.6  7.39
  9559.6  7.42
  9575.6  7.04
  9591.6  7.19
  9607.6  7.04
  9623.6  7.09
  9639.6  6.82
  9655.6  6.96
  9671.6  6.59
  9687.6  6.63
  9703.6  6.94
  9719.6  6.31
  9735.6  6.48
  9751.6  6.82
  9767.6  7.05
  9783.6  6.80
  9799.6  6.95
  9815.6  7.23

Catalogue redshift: 0.138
